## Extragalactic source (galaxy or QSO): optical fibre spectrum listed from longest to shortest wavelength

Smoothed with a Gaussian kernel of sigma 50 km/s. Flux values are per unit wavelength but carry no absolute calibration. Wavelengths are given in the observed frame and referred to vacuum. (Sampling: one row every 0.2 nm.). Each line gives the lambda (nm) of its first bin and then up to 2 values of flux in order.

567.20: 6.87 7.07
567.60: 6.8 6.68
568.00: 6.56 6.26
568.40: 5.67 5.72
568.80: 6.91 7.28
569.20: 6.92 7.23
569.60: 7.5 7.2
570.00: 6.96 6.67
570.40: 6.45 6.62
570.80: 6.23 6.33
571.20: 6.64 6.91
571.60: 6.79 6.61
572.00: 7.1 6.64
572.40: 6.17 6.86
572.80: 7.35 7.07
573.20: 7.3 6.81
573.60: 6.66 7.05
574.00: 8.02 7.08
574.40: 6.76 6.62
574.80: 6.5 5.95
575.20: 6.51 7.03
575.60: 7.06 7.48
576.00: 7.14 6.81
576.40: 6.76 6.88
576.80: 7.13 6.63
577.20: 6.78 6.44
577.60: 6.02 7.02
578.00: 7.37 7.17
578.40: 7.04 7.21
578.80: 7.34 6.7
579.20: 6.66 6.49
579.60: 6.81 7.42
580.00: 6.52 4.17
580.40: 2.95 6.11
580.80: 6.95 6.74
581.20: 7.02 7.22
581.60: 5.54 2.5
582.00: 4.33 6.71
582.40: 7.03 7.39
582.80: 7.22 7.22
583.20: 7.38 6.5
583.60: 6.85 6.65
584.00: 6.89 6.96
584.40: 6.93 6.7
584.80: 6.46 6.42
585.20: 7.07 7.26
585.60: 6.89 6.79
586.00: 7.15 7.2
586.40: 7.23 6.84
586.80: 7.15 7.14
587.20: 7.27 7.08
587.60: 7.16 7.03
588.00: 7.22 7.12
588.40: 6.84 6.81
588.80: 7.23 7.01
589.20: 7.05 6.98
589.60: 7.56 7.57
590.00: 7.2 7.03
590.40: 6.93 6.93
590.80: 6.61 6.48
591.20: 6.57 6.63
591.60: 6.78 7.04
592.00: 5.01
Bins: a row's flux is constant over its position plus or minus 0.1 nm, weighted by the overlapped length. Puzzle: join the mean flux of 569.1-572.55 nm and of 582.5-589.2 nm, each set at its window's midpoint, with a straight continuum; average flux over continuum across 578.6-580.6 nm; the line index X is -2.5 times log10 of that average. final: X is 0.12 mag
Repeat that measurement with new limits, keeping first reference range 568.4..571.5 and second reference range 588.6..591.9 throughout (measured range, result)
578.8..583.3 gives 0.10 mag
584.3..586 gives 0.01 mag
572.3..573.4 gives -0.03 mag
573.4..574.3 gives -0.06 mag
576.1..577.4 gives 0.00 mag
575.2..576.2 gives -0.04 mag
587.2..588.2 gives -0.03 mag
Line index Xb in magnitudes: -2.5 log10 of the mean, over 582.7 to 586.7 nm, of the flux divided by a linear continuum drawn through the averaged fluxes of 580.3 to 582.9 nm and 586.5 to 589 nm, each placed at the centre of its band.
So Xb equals -0.07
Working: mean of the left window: 5.98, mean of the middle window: 6.93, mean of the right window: 7.07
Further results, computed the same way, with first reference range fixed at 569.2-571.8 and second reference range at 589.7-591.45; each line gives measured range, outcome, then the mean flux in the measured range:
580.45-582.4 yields 0.16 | 5.88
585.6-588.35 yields -0.03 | 7.09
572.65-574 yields -0.05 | 7.11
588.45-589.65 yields -0.03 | 7.08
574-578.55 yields -0.01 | 6.86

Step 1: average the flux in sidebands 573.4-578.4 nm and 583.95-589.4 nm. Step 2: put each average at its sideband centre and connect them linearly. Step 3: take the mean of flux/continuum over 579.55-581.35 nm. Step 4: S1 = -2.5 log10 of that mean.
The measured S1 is 0.140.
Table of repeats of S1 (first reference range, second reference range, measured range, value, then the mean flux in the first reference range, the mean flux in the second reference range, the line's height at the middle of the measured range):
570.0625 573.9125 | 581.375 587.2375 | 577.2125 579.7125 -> -0.02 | 6.76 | 6.68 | 6.72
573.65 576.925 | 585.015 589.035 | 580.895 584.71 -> 0.08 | 6.92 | 7.06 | 7.01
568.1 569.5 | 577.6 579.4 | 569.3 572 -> -0.02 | 6.57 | 6.97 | 6.65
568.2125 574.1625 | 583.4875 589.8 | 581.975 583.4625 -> 0.02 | 6.81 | 7.01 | 6.96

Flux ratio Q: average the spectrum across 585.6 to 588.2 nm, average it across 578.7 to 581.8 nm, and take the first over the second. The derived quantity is 1.1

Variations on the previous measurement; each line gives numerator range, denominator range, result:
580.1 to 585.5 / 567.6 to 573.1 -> 0.94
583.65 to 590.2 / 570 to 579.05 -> 1.03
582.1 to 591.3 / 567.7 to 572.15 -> 1.05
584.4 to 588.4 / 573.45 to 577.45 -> 1.02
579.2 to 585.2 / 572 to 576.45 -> 0.92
